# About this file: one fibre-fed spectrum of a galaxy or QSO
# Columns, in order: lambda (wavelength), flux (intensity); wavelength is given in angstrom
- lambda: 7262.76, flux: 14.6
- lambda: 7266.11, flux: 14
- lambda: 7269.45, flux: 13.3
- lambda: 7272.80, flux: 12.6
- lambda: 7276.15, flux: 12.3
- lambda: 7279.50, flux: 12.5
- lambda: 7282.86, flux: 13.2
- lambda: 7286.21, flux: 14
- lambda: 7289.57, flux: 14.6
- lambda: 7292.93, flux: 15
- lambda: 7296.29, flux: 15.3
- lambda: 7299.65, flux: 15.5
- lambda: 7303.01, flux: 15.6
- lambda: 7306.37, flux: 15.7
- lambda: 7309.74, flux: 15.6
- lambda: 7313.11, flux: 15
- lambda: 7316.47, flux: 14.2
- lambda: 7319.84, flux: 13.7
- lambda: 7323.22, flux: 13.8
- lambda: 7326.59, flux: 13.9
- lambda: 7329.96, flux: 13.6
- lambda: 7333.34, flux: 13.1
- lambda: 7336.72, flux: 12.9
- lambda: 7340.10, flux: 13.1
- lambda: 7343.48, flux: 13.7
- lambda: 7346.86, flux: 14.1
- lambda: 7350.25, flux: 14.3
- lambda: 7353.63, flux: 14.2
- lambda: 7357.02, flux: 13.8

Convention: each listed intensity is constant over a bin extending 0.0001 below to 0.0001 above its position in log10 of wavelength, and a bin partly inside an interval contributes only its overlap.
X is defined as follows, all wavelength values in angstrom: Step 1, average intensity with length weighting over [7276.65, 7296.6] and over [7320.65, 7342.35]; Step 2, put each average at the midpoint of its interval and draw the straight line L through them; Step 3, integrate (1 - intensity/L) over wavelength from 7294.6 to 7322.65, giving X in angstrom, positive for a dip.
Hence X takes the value -2.8 angstrom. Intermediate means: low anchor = 13.9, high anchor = 13.4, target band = 15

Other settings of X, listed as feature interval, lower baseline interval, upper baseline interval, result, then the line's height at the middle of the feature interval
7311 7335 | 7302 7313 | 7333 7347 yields 0.92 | 14.5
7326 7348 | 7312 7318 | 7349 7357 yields 1.37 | 14.3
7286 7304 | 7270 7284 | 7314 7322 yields -2.41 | 13.3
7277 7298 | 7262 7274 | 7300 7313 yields 0.81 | 14.6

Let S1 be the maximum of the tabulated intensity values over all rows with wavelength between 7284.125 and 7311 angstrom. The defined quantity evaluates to 15.7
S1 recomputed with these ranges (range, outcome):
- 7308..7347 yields 15.6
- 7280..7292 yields 14.6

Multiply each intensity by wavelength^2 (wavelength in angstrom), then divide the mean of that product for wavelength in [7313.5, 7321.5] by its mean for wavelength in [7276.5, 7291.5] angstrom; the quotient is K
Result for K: 1.06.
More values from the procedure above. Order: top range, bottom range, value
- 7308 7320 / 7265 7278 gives 1.15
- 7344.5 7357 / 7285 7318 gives 0.95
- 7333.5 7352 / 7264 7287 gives 1.05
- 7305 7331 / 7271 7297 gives 1.07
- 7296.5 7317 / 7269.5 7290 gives 1.18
